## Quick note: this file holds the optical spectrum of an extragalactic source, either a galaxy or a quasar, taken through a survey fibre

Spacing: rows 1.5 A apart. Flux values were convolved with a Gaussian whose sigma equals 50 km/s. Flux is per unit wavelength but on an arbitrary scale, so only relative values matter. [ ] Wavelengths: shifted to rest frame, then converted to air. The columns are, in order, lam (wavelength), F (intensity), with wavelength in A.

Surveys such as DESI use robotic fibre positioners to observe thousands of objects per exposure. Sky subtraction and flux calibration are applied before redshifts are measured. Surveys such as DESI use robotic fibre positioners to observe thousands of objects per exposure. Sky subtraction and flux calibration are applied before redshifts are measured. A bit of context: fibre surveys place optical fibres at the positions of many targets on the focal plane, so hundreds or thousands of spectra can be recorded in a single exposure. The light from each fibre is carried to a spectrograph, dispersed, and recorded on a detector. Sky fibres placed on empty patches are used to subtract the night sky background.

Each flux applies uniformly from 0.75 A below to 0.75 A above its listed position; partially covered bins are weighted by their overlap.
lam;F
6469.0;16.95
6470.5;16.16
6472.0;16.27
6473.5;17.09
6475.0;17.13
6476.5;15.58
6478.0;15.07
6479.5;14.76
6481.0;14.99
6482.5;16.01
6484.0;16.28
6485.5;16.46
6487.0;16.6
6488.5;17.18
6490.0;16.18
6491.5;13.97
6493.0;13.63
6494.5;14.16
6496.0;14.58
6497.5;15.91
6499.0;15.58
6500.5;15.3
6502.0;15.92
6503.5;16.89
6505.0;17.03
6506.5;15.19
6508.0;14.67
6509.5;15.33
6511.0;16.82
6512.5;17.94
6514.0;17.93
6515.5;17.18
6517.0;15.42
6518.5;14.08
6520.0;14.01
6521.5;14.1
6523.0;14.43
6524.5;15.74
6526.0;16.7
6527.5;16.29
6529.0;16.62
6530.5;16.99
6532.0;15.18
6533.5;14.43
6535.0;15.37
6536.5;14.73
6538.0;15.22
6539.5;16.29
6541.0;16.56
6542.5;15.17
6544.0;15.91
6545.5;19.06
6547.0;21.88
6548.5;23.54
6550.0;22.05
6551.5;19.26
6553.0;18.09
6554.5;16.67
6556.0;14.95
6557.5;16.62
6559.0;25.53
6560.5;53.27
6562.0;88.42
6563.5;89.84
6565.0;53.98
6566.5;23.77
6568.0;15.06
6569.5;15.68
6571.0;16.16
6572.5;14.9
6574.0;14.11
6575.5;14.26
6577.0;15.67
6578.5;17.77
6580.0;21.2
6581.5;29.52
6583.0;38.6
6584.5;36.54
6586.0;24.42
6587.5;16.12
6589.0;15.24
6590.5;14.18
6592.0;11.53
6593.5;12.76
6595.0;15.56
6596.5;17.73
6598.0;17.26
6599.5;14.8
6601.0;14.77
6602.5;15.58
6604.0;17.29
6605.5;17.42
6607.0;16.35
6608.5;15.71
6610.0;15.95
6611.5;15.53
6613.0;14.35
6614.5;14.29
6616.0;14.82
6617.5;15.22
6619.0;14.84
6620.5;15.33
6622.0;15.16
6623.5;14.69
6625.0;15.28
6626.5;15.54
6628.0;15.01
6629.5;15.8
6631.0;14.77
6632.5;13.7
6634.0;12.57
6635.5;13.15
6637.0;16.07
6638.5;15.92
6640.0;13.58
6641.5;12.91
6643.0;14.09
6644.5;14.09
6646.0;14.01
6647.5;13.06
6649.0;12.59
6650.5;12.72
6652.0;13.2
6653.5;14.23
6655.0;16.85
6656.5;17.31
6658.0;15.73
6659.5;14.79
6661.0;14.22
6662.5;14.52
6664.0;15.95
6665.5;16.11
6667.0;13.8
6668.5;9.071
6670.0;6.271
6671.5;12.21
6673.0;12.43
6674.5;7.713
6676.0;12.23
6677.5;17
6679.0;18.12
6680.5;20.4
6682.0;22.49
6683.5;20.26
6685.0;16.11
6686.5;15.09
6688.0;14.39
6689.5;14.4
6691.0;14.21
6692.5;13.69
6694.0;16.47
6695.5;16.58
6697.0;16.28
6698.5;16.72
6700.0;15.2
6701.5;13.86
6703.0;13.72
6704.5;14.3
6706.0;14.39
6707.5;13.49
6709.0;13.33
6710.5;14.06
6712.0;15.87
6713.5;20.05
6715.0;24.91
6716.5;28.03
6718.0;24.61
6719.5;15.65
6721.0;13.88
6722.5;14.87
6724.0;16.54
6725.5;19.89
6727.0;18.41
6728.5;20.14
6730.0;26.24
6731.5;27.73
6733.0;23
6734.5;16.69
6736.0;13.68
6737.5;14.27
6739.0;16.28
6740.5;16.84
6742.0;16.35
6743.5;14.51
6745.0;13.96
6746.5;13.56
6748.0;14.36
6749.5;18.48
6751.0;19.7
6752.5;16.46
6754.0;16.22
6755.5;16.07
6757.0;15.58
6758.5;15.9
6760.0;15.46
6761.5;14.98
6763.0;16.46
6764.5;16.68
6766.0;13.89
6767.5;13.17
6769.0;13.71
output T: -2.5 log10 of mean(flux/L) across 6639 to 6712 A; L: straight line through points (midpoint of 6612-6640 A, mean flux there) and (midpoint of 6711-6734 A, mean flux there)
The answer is 0.21 mag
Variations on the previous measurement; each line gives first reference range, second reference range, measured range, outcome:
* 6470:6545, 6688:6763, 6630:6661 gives 0.16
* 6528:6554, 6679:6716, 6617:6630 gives 0.11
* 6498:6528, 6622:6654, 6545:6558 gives -0.24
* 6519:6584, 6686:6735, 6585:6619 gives 0.31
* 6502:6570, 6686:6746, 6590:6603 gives 0.33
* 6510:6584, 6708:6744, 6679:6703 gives 0.18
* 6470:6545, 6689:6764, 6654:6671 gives 0.18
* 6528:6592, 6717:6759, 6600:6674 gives 0.41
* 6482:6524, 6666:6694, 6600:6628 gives -0.04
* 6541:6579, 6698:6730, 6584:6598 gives 0.35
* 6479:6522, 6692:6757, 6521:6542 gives 0.02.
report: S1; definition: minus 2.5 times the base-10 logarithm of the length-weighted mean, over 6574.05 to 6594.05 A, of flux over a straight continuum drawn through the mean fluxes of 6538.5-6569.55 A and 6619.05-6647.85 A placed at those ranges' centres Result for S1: 0.15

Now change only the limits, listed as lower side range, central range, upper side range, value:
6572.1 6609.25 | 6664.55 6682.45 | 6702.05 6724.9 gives 0.26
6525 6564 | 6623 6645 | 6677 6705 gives 0.31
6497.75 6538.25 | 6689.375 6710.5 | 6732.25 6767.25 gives 0.09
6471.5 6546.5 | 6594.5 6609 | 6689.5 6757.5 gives 0.01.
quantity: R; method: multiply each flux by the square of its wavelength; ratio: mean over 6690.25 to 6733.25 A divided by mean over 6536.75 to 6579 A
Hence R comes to 0.74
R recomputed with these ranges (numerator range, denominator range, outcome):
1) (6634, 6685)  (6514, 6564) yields 0.68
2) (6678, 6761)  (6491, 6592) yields 0.87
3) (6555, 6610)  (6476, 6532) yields 1.57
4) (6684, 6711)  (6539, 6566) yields 0.51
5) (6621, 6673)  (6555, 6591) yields 0.50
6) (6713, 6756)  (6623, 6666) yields 1.29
